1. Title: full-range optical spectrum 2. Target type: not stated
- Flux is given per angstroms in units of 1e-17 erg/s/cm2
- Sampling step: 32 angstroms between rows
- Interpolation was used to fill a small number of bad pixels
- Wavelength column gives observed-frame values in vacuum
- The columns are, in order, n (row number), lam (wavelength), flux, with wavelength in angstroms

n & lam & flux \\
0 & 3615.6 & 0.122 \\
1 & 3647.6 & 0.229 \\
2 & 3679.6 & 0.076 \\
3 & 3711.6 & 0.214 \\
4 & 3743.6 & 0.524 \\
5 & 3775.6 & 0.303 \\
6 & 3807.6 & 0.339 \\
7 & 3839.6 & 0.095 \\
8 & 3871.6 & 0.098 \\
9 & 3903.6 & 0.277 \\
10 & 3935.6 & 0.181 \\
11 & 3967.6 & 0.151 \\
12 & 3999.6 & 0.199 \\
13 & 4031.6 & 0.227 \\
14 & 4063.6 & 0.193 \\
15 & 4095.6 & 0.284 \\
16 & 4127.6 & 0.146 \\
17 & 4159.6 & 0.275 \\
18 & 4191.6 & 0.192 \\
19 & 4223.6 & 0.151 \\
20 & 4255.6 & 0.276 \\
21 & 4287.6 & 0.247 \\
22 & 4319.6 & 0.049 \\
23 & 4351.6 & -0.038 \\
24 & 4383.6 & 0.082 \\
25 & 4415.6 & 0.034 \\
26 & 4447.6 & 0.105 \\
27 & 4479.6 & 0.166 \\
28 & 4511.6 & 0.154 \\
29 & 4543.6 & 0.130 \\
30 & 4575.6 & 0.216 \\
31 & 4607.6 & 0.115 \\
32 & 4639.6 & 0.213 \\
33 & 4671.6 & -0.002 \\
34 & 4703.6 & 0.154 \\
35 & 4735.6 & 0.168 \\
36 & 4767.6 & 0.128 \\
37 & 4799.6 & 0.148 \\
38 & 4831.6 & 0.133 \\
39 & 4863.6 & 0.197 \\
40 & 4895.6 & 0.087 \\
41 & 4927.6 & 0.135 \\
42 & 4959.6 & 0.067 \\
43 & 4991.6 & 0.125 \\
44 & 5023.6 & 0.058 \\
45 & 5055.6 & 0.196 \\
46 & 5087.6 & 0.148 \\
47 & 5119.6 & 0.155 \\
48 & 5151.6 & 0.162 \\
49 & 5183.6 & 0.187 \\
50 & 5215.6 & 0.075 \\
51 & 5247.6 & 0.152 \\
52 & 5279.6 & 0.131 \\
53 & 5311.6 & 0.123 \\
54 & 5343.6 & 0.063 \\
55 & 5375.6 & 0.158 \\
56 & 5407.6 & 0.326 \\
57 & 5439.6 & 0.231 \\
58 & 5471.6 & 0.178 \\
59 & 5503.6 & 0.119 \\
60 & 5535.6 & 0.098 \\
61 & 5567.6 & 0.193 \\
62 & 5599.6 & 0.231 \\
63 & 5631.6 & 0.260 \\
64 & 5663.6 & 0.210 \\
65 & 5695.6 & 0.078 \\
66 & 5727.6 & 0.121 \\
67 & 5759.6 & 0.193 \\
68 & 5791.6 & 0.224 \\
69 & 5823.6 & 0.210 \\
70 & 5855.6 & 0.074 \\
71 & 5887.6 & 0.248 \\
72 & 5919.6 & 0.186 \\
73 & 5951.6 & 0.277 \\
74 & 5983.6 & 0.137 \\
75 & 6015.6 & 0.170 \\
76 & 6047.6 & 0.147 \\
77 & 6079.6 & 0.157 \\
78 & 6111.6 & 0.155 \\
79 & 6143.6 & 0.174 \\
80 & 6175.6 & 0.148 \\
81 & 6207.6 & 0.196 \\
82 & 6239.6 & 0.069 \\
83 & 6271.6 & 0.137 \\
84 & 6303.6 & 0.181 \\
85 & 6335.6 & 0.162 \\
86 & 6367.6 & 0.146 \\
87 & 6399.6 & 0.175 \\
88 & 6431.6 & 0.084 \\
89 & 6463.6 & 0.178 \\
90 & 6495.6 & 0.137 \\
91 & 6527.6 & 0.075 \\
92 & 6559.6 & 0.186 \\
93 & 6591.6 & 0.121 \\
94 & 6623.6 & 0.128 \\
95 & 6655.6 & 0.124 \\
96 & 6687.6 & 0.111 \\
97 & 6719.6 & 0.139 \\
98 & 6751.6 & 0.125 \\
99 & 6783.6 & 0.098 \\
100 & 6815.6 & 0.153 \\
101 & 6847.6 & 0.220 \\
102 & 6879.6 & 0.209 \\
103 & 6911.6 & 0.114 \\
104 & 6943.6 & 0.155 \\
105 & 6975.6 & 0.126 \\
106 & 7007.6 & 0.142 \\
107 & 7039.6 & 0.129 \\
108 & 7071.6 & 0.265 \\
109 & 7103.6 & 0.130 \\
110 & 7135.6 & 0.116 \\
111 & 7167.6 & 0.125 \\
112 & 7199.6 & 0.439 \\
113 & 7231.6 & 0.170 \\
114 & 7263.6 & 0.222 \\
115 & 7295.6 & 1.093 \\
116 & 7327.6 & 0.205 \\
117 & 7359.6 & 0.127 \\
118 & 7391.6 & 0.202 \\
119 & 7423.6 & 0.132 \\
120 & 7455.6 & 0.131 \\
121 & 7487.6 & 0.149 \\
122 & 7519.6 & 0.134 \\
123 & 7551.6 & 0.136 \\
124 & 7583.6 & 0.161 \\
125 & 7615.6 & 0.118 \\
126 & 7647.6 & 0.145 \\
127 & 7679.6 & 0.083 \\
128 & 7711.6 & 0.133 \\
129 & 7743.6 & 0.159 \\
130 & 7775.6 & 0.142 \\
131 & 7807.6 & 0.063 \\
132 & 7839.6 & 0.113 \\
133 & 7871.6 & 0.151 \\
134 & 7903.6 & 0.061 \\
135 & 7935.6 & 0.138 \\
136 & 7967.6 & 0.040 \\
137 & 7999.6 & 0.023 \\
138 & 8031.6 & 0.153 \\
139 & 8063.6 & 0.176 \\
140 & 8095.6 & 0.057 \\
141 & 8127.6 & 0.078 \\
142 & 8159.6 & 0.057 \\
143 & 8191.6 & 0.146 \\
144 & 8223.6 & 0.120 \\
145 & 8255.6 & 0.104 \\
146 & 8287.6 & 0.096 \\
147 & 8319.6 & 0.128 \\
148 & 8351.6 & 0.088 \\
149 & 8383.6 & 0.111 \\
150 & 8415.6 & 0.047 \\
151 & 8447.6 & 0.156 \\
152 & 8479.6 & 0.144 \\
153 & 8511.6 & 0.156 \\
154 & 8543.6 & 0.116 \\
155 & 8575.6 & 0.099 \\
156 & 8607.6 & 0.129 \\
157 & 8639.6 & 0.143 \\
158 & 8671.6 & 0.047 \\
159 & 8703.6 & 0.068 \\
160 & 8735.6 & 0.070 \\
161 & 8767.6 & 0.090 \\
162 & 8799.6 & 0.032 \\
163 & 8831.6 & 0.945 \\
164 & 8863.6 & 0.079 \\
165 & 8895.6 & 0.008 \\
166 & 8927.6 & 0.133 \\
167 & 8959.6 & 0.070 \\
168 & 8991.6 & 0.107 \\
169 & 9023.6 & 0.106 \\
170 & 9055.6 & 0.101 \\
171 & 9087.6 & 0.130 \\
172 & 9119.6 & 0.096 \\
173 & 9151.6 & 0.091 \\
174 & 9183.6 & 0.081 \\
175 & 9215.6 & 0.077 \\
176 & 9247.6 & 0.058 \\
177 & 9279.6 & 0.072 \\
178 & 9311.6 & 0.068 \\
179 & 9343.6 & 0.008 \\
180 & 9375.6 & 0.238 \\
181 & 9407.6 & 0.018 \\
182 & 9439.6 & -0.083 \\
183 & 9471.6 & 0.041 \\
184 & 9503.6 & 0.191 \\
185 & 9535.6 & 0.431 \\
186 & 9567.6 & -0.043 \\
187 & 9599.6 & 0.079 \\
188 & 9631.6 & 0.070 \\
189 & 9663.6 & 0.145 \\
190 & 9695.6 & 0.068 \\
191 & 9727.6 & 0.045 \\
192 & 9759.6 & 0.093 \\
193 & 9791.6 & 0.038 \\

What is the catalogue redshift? 0.454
